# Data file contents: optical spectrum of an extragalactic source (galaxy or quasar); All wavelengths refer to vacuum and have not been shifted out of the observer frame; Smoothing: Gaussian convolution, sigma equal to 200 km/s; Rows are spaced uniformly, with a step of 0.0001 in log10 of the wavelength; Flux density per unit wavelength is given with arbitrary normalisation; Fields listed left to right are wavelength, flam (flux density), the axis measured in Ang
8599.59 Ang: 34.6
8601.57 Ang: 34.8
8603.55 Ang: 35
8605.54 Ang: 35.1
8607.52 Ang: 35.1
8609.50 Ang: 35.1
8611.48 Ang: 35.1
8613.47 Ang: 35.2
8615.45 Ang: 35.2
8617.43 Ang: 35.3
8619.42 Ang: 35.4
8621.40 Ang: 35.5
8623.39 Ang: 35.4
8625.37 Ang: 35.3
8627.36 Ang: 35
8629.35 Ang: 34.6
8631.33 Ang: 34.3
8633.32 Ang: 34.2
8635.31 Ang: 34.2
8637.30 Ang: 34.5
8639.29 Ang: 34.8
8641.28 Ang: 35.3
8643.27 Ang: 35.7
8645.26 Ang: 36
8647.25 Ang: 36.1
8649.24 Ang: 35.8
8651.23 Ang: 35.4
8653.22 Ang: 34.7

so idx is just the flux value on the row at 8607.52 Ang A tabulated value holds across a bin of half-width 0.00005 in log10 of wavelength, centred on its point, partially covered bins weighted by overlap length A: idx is 35.1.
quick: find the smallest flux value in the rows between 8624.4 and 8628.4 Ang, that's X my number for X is 35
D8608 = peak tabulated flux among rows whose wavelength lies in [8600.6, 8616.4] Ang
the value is 35.2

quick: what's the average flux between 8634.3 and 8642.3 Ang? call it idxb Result 34.7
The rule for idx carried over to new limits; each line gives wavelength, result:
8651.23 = 35.4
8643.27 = 35.7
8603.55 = 35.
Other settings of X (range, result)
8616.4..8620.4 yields 35.3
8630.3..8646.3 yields 34.2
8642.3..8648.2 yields 35.7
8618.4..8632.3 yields 34.3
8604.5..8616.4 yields 35.1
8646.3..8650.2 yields 35.8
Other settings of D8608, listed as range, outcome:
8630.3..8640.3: 34.8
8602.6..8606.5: 35.1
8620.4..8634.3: 35.5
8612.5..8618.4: 35.3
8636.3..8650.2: 36.1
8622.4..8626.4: 35.4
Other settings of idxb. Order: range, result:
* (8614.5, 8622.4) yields 35.3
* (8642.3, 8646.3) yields 35.9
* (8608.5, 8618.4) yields 35.2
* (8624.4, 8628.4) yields 35.1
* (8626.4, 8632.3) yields 34.7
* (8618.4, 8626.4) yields 35.4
